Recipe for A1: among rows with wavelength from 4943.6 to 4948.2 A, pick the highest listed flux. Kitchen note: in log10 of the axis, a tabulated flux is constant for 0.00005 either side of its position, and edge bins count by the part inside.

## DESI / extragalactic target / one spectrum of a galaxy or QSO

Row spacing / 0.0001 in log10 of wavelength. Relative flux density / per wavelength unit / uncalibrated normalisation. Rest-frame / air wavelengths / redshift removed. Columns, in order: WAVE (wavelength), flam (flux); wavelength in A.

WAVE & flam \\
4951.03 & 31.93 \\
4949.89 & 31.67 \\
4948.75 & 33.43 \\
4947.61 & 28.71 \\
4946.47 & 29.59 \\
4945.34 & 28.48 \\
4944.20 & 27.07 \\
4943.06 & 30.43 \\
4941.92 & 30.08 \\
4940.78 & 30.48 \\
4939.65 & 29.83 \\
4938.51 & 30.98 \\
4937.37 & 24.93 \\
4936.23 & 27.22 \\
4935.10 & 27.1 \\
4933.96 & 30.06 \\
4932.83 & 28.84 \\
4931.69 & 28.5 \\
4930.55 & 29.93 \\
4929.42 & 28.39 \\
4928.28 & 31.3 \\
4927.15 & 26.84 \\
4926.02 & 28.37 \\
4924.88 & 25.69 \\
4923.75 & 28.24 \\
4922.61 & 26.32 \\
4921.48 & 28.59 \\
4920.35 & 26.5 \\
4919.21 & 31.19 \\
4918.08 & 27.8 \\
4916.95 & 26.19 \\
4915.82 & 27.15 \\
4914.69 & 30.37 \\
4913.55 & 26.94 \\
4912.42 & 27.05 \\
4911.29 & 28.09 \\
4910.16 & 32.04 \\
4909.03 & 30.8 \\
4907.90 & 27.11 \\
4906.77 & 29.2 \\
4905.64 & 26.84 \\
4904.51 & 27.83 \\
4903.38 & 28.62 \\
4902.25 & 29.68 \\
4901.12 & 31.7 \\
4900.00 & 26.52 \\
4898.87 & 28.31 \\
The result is 29.59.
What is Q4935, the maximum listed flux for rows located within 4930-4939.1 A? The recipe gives 30.98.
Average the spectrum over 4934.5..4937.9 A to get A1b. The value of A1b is 26.5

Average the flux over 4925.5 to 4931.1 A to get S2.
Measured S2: 29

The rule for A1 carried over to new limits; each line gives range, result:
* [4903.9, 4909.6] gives 30.8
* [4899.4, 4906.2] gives 31.7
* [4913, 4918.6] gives 30.37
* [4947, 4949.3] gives 33.43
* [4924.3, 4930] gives 31.3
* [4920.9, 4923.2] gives 28.59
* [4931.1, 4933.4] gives 28.84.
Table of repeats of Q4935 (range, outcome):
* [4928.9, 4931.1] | 29.93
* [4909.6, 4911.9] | 32.04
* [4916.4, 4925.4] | 31.19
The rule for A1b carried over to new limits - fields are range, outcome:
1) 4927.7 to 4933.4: 29.4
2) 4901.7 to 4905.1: 28.7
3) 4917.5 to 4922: 28.5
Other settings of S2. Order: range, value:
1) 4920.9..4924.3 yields 27.7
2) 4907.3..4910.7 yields 30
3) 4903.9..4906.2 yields 27.3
